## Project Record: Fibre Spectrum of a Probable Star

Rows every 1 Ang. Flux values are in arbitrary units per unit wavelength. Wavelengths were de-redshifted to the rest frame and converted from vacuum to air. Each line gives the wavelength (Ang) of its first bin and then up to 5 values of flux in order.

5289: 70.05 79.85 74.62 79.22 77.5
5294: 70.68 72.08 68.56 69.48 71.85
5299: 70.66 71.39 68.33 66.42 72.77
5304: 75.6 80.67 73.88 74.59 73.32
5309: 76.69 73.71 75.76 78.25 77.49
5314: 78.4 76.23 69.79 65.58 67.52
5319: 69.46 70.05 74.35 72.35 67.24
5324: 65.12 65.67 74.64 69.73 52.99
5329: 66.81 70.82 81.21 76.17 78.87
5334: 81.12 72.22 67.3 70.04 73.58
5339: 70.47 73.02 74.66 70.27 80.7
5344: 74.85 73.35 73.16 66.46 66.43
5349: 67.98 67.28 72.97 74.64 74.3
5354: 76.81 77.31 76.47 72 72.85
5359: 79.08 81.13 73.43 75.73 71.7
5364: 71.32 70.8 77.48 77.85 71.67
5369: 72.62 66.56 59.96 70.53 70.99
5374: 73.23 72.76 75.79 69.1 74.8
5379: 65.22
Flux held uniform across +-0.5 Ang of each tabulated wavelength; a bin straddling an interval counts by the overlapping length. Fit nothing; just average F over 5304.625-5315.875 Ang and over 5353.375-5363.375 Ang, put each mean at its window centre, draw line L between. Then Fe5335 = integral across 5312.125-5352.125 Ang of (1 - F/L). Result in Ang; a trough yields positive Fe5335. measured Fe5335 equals 2.3 Ang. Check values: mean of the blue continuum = 76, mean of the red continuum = 75.7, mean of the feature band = 71.6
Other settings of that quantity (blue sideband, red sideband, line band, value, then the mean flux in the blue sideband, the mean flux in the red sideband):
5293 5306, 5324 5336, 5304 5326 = -0.4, 71.9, 71.4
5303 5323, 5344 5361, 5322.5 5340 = 0.6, 73.7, 73.3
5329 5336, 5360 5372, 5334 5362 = 0.2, 75.4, 72.1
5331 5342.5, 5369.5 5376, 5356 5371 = -0.6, 73.8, 69.5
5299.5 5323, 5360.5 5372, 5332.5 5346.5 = -0.3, 73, 71.7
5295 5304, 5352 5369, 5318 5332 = 0.5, 70.4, 74.9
